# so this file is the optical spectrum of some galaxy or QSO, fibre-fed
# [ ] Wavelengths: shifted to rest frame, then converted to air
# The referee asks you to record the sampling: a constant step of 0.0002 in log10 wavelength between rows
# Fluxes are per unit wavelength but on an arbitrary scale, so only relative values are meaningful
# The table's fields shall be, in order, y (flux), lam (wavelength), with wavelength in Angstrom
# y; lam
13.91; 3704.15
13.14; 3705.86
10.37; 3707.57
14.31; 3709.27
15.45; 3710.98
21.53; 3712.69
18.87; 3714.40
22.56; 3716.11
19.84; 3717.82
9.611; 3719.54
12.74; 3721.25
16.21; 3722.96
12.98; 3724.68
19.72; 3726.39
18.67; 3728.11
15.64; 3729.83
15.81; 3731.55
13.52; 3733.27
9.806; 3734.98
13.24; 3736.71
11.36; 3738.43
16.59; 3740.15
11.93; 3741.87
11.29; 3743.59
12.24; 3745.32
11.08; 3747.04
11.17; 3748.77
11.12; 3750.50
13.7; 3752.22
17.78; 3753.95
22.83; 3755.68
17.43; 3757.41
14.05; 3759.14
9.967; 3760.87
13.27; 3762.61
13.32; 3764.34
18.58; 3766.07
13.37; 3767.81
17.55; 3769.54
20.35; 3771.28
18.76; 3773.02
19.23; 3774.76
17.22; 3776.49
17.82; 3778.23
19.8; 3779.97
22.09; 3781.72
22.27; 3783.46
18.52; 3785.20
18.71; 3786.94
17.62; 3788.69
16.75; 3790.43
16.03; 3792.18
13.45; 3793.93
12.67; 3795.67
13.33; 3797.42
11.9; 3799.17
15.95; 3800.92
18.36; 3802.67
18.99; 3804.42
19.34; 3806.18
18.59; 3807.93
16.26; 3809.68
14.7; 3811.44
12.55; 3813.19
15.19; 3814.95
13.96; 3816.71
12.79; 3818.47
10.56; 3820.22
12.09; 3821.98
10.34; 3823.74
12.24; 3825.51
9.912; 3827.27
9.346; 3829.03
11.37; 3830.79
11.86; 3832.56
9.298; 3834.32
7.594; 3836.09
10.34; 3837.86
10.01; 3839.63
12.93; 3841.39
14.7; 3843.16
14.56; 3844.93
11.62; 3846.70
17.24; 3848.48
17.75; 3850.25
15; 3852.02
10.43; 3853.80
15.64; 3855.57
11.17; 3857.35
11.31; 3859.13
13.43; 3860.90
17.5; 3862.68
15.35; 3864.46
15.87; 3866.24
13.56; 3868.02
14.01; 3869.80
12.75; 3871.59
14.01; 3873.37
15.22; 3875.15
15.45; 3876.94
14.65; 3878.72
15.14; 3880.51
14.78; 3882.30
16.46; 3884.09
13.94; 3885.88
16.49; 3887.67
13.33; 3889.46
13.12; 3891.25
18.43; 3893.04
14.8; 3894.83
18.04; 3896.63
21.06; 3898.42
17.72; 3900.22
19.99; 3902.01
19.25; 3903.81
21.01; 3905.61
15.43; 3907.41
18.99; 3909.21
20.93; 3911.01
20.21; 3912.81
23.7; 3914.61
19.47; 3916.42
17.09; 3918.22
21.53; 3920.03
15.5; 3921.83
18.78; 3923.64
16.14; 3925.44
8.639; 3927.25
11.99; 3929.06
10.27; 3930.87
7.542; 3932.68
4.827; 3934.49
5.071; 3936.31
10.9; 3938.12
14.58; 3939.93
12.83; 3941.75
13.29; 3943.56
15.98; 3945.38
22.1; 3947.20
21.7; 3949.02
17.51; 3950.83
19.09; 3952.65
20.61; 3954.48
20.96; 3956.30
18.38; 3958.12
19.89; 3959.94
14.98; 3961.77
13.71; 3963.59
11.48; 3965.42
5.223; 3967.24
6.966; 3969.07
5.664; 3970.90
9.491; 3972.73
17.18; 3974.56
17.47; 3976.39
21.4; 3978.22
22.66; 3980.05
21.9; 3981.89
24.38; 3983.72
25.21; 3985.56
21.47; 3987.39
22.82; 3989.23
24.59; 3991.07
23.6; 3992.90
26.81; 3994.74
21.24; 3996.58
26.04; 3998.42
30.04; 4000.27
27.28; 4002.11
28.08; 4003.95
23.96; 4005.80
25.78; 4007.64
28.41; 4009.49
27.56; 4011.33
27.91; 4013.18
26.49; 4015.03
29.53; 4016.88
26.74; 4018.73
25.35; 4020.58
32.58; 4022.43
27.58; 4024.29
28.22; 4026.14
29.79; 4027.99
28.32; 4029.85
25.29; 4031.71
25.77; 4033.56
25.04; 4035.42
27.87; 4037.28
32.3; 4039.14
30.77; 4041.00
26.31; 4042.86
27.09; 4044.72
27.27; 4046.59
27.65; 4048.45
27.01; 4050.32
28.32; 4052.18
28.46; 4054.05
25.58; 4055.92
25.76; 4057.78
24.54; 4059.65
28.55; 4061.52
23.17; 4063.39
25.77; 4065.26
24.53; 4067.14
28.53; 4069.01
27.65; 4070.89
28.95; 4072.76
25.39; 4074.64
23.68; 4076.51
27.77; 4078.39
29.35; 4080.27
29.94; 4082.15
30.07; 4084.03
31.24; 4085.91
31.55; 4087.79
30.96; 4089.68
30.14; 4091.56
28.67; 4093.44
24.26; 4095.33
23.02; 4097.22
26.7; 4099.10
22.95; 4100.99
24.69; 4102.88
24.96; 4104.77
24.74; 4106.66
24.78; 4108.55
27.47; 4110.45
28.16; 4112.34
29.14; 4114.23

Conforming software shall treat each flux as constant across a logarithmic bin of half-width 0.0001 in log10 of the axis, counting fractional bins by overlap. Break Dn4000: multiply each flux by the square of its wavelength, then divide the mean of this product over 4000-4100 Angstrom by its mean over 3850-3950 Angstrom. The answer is 1.93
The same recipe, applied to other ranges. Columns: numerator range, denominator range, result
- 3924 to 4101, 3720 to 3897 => 1.74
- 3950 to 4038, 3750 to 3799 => 1.51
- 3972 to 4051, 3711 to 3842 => 1.95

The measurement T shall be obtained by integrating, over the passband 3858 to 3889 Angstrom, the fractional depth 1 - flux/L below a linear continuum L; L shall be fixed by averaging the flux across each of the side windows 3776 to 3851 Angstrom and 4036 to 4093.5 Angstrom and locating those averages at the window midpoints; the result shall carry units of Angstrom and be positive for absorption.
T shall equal 5.4 Angstrom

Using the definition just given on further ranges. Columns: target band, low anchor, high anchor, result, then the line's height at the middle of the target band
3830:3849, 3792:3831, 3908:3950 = 3.2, 14.2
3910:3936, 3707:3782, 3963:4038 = 6.9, 20.8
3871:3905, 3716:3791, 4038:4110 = 7.4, 20.6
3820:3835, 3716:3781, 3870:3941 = 4.5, 15.4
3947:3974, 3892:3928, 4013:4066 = 8.3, 21.9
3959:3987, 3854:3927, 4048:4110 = 6.9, 21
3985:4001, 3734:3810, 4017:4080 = 0.3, 25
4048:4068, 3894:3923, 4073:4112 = -0.5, 25.6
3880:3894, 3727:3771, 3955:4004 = 1.8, 17.4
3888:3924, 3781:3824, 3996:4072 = 4.3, 20.9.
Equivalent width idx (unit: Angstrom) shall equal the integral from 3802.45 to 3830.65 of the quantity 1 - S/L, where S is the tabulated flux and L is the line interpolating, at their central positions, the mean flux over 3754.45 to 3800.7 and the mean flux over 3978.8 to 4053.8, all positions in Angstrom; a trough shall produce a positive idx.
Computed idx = 6.8 Angstrom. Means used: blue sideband 16.8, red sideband 26.6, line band 13.9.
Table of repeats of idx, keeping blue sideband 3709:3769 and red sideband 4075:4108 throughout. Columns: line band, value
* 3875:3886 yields 2.6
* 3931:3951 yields 8.2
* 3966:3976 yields 5.9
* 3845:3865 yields 5.0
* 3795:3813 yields 1.4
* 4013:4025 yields -1.6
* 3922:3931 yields 3.3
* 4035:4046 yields -1.2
